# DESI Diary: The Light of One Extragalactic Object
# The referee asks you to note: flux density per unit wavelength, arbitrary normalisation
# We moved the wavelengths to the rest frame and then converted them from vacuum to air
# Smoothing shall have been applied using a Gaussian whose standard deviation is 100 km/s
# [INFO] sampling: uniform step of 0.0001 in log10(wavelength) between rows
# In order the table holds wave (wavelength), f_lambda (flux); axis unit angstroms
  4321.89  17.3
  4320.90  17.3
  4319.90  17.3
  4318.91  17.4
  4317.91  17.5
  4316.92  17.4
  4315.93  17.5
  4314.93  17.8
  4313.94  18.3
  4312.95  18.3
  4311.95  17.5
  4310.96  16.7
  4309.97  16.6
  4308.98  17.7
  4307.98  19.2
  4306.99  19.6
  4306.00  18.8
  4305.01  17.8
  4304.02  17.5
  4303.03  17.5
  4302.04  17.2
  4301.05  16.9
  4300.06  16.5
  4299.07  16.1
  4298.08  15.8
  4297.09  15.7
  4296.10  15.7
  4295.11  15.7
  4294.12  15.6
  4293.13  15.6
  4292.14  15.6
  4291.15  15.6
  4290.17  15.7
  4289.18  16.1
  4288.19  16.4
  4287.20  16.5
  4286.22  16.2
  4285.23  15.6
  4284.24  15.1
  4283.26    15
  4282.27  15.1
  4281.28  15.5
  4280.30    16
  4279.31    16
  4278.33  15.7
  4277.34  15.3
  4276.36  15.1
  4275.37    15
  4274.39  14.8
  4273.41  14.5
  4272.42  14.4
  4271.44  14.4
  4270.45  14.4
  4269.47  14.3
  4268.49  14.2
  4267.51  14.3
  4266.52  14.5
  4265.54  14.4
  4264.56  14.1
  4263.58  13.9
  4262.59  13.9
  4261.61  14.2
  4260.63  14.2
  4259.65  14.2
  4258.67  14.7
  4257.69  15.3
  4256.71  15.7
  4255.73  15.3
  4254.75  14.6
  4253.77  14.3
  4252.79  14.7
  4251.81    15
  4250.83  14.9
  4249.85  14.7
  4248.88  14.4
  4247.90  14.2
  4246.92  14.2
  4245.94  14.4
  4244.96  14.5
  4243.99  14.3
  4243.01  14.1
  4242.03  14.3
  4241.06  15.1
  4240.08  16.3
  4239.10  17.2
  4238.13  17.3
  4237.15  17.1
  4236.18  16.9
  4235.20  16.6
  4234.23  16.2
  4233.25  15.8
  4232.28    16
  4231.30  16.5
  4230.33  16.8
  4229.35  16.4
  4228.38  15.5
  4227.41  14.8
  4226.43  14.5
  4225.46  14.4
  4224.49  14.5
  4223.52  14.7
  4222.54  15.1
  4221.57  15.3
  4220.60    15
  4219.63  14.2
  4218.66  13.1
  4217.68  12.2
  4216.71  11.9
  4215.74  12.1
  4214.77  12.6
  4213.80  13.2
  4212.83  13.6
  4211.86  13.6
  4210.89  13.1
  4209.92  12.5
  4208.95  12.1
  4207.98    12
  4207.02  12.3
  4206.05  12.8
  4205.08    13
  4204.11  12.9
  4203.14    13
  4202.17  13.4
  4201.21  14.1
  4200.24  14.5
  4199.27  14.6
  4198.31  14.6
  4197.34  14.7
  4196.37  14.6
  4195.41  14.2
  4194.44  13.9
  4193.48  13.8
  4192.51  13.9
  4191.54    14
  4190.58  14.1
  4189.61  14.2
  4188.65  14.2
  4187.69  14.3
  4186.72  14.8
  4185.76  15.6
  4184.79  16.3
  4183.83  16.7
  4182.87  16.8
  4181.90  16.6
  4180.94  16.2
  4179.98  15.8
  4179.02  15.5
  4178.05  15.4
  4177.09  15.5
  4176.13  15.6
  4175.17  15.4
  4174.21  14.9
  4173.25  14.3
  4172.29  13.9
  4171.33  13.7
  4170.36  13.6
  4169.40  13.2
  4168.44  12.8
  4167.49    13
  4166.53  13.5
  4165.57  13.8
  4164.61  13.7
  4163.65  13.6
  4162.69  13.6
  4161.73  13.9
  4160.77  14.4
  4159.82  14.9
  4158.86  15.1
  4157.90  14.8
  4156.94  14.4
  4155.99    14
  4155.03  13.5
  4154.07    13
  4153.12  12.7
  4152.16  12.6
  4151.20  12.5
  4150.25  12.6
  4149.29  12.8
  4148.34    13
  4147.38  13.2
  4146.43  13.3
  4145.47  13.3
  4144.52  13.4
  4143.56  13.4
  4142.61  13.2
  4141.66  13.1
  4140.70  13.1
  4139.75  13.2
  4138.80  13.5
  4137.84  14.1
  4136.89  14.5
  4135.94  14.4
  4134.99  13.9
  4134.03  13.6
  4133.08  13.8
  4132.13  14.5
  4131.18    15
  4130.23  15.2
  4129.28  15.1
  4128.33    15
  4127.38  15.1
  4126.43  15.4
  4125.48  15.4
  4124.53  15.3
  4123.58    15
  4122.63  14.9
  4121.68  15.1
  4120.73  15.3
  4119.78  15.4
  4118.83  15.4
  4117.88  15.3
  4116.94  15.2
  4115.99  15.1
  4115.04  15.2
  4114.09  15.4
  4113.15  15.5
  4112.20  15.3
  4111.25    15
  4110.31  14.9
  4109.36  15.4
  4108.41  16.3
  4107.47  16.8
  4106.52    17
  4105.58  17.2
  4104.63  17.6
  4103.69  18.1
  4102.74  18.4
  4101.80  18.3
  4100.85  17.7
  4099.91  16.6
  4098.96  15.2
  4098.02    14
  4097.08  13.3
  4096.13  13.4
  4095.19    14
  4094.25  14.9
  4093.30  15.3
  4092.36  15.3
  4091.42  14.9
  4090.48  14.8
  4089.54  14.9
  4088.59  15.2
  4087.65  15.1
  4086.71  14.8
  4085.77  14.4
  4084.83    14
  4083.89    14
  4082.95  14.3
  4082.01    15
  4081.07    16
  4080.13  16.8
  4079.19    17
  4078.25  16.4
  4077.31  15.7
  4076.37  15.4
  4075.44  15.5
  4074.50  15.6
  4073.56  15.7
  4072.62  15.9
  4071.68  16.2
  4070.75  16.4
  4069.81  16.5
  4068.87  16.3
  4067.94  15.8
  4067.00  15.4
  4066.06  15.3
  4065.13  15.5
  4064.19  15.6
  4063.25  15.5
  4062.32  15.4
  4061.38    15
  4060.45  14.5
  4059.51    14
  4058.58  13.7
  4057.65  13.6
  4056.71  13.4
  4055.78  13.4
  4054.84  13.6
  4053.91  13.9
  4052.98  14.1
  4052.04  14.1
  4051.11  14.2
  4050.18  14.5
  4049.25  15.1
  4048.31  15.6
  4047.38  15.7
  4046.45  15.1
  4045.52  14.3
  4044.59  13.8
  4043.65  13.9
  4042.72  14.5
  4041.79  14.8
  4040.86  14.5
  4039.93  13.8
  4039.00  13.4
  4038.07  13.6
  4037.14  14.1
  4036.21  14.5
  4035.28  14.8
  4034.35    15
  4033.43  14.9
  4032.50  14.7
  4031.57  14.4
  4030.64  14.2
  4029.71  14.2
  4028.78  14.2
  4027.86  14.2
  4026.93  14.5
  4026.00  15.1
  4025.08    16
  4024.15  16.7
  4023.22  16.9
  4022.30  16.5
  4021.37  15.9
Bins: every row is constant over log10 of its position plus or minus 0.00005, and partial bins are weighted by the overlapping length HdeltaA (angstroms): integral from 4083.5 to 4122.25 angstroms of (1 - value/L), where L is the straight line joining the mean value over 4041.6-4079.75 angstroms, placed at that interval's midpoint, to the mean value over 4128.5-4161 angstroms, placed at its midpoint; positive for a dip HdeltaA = -3.0 angstroms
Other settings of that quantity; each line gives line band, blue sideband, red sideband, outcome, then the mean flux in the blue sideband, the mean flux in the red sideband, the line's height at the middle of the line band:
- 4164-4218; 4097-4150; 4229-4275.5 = 3.43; 15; 15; 15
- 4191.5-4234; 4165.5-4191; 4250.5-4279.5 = 2.15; 14.8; 14.7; 14.8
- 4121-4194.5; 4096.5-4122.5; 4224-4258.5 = 6.65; 15.9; 15.3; 15.7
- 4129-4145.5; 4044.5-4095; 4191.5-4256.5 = 0.98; 15.1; 14.4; 14.8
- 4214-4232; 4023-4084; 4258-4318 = 1.41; 14.9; 15.9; 15.6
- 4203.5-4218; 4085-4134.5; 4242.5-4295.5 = 2.33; 15.4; 14.9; 15.1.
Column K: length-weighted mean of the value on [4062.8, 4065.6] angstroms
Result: 15.5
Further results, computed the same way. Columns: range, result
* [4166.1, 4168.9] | 13.1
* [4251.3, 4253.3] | 14.8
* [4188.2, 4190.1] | 14.2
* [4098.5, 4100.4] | 15.9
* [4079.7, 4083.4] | 15.5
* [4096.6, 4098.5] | 13.7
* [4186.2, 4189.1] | 14.5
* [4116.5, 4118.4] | 15.3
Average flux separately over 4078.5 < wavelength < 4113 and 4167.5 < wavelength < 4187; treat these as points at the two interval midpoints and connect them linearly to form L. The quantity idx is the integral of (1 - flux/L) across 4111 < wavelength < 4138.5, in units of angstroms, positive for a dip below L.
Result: 0.9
